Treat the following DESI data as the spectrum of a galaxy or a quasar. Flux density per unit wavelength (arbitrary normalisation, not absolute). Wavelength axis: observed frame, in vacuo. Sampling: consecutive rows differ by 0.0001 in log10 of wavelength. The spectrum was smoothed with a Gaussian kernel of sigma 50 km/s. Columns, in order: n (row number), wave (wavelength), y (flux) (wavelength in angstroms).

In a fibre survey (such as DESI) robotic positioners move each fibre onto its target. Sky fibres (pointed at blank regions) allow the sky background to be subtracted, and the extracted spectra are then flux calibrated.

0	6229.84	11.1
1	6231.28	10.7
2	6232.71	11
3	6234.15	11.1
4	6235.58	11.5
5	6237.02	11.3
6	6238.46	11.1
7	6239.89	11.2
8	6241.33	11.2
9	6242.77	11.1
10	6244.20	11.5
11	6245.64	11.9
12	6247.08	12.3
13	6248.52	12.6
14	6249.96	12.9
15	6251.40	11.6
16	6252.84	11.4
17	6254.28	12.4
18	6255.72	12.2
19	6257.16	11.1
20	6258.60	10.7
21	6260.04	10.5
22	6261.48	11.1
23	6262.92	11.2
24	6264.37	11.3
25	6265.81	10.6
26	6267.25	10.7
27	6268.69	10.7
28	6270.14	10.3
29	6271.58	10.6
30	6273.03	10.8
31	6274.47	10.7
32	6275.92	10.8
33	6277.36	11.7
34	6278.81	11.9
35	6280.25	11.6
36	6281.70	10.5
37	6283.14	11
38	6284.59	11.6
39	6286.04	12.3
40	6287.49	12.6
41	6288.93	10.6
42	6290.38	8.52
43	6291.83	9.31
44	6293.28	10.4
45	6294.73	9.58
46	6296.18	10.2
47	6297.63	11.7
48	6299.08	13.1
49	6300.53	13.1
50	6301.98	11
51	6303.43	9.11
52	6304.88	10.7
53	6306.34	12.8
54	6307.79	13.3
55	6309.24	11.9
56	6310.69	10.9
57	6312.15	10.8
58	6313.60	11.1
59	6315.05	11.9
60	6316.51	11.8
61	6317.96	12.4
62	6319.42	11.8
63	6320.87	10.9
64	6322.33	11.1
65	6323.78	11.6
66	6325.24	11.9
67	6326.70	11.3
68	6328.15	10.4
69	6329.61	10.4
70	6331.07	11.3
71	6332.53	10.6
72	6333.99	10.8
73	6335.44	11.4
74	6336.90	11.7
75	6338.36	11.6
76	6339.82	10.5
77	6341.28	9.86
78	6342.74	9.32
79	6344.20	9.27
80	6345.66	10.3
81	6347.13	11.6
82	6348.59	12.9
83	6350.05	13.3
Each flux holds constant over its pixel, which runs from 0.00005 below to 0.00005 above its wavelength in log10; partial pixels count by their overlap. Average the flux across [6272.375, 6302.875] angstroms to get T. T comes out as 11.1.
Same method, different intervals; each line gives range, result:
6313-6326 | 11.6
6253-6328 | 11.2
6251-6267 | 11.3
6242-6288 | 11.4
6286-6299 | 10.6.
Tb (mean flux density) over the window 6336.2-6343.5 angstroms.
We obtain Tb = 10.6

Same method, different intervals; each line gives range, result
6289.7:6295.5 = 9.46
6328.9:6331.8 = 10.8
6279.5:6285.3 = 11.2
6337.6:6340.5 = 11.1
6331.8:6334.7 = 10.7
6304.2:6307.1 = 11.8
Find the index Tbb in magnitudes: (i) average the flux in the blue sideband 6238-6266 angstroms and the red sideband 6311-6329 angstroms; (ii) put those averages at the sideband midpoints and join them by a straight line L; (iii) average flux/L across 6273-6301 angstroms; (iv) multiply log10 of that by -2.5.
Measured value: 0.04 mag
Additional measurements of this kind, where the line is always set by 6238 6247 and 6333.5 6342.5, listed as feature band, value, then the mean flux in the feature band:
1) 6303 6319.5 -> -0.051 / 11.6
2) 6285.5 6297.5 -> 0.068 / 10.5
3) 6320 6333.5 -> -0.010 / 11.1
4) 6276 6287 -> -0.028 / 11.5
